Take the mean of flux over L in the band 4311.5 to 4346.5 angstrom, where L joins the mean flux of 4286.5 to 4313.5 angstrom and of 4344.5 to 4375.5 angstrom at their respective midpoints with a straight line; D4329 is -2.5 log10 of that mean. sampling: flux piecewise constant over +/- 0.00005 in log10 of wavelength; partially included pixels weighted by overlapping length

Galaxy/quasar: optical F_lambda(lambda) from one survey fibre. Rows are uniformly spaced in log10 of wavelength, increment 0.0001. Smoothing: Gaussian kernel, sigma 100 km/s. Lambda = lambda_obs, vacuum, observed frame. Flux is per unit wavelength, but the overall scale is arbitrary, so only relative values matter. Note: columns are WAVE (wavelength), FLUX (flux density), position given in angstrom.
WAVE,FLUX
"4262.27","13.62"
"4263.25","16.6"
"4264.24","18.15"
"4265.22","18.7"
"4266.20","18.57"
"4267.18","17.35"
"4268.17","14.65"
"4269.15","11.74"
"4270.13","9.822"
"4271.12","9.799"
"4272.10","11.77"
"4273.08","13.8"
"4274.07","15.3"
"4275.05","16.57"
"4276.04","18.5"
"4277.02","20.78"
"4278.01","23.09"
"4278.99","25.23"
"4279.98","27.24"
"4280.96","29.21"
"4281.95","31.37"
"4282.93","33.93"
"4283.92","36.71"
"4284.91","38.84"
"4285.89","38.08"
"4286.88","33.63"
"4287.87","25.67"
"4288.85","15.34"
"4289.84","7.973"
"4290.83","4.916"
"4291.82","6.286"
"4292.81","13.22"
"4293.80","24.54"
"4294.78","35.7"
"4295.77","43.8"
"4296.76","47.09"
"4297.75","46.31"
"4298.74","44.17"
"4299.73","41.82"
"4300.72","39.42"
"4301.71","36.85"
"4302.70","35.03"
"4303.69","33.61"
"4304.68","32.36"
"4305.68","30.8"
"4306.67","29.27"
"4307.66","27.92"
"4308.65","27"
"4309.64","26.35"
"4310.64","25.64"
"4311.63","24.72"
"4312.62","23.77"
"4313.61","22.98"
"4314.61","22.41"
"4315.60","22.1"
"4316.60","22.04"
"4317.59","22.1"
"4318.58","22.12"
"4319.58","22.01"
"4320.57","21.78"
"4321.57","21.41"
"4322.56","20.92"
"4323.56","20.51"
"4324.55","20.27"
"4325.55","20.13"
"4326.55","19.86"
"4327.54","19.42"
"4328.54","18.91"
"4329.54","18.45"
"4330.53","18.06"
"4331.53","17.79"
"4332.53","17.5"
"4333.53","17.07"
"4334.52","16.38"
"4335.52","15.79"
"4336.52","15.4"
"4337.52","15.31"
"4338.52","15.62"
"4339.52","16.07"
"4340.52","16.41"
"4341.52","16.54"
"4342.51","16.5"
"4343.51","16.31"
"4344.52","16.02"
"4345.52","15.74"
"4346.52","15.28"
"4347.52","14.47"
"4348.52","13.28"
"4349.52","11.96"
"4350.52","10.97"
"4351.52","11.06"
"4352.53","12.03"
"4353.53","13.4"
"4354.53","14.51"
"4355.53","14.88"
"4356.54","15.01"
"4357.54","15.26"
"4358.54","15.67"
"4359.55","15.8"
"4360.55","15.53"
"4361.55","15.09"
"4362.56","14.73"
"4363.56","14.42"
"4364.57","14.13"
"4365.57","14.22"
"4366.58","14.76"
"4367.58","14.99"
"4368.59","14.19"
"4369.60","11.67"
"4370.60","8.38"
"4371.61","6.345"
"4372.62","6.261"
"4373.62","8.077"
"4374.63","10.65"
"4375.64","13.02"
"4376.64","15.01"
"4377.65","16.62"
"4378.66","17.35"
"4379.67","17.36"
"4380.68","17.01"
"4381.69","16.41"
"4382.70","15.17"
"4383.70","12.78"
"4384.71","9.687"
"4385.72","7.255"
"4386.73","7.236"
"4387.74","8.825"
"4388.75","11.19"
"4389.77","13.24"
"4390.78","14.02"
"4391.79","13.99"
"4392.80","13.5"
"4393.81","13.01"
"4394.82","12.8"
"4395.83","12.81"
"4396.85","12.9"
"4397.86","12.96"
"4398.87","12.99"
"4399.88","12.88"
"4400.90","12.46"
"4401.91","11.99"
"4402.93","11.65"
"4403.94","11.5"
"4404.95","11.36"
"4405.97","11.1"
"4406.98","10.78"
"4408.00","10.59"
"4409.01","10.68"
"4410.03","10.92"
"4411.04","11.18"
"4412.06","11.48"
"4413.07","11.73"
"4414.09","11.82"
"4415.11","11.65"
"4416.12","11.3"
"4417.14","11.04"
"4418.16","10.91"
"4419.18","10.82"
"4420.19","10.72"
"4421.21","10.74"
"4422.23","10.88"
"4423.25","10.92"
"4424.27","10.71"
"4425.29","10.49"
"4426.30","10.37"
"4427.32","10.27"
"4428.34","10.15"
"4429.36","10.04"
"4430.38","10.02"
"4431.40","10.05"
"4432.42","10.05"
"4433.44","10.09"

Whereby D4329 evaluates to 0.13 mag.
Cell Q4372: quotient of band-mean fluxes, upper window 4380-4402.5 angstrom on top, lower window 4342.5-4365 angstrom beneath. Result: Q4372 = 0.87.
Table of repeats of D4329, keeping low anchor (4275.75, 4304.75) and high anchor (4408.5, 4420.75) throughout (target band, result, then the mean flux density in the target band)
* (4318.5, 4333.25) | 0.228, 19.8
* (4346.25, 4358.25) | 0.450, 13.5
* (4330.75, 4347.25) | 0.353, 16.2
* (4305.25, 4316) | 0.042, 25.7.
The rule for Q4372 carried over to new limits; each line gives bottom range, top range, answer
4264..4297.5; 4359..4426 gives 0.54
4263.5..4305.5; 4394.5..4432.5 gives 0.44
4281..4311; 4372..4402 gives 0.41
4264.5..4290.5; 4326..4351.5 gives 0.75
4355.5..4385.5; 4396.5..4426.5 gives 0.84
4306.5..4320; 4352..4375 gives 0.54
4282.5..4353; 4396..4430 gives 0.49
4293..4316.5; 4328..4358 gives 0.48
